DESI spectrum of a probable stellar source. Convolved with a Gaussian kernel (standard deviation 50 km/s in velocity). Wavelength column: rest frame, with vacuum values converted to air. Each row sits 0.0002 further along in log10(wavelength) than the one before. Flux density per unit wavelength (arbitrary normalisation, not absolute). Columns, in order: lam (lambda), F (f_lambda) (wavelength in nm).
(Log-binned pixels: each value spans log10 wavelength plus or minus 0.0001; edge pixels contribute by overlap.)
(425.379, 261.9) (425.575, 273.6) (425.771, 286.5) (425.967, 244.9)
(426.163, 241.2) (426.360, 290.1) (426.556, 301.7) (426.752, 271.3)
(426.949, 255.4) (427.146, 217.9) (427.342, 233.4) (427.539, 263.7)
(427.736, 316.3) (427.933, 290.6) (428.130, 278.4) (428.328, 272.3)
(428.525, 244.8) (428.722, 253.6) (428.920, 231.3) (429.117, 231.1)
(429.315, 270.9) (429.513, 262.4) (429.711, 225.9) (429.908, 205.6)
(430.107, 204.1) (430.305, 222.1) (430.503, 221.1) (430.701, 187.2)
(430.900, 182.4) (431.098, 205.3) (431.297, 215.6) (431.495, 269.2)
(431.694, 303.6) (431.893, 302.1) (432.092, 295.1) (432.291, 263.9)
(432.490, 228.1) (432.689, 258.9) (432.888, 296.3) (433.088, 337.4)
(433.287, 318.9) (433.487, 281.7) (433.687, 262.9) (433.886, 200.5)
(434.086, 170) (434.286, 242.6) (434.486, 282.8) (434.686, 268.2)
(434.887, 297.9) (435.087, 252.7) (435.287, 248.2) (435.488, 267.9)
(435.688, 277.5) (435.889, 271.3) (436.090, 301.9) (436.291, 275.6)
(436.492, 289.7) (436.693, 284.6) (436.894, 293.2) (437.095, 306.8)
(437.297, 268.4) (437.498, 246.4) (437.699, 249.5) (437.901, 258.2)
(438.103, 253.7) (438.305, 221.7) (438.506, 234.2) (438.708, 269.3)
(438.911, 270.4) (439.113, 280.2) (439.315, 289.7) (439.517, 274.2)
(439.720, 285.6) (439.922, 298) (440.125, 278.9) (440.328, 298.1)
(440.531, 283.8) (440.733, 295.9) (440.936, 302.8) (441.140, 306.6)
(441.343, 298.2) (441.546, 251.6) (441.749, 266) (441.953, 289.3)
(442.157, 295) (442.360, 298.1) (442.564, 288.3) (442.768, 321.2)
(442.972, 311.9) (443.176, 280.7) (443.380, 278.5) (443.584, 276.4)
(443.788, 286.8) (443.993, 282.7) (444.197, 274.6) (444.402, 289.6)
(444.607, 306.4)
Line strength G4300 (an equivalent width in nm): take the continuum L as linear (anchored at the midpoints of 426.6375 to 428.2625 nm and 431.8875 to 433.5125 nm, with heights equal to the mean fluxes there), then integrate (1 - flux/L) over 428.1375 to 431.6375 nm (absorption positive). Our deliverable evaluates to 0.55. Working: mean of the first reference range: 266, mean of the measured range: 232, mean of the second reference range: 286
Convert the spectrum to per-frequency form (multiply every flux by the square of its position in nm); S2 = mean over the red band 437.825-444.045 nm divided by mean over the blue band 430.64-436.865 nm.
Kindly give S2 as 1.1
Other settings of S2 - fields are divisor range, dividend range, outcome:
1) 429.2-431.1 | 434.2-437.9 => 1.28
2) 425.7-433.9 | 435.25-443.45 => 1.14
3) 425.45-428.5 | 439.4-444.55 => 1.15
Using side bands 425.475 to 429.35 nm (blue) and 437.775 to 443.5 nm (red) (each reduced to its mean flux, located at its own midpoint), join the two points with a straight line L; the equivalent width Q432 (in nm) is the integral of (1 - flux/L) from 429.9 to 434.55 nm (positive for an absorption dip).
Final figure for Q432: 0.36 nm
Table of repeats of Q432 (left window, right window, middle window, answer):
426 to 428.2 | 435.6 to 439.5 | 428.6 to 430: 0.148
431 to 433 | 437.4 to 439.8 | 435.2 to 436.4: -0.054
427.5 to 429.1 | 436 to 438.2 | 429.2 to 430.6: 0.199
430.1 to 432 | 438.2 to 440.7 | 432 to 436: -0.306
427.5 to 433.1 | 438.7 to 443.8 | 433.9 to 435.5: 0.097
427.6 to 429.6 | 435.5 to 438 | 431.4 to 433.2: -0.092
